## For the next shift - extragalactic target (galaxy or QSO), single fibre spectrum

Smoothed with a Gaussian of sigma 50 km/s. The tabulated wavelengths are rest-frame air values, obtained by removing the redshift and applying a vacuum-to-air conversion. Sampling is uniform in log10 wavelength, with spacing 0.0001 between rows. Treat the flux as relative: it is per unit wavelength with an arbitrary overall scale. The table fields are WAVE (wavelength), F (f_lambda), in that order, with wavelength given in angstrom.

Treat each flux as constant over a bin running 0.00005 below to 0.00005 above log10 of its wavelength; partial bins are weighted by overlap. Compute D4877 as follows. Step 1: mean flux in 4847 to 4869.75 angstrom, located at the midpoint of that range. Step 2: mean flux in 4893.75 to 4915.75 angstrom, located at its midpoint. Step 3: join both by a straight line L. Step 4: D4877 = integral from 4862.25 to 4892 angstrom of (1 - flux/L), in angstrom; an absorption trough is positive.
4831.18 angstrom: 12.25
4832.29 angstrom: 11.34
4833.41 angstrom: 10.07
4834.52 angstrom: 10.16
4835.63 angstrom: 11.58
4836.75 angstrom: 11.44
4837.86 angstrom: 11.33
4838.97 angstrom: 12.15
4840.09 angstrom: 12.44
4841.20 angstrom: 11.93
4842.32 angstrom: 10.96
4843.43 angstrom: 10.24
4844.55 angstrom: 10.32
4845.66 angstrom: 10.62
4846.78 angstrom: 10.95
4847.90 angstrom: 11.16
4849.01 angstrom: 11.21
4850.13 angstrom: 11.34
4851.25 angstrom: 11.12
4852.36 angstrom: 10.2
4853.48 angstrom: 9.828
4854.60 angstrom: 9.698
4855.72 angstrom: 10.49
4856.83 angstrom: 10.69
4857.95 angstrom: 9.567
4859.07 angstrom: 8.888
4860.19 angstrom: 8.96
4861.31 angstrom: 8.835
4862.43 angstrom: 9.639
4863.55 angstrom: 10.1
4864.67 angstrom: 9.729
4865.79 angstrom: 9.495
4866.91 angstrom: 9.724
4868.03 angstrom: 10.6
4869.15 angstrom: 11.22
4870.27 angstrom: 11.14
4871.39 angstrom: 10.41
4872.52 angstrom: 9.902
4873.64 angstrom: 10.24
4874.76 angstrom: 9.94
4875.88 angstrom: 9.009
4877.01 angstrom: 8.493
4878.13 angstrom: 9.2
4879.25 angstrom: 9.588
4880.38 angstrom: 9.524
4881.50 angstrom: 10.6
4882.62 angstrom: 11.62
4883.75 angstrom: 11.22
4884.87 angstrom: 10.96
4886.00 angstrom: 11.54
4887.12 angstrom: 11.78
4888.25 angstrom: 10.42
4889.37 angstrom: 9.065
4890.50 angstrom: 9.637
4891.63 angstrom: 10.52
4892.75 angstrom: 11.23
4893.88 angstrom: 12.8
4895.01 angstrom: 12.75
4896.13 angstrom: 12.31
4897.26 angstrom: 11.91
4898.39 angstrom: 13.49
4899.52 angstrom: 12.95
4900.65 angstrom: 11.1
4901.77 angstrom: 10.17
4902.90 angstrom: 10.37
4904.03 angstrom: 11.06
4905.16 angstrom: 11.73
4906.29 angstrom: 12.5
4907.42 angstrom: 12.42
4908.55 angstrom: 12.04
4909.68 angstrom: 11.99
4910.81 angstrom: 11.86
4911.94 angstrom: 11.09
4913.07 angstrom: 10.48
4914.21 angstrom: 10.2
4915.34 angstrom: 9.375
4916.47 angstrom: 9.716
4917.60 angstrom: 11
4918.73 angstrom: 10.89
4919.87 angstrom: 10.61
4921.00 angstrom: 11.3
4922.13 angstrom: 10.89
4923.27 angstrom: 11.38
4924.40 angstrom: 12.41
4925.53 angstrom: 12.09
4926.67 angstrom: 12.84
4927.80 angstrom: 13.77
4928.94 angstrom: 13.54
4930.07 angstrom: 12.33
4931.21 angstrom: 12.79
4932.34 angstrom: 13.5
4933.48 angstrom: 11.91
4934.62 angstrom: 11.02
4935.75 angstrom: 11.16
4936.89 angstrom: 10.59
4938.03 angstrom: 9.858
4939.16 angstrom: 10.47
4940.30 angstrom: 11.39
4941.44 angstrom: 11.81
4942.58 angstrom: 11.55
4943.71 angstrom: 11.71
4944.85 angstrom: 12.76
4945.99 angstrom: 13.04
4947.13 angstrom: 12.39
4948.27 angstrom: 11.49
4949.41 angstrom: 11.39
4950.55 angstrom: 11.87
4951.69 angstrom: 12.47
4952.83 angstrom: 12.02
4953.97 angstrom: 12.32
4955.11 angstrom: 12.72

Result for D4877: 1.5 angstrom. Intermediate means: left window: 10.1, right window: 11.6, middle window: 10.2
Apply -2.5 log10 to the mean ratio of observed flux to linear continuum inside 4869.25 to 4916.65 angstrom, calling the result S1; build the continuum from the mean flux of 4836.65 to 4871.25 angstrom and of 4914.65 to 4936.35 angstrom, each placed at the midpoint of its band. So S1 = 0.023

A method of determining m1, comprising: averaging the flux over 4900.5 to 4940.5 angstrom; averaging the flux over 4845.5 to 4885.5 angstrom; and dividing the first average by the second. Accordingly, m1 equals 1.13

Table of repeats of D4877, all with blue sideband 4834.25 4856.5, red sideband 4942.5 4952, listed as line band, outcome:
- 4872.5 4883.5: 1.44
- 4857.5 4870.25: 1.61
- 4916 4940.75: 0.55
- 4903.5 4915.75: 0.33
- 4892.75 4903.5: -0.36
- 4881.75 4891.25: 0.54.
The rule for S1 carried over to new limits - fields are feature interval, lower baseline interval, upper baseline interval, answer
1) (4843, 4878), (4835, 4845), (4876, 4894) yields 0.09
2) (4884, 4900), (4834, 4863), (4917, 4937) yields -0.02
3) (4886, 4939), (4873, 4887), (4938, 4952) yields -0.05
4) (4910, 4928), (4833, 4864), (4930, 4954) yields 0.03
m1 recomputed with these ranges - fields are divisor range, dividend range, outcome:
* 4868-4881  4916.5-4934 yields 1.21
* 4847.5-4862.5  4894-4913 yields 1.17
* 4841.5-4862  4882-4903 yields 1.11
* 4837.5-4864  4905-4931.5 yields 1.10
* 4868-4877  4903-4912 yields 1.16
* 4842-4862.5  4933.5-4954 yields 1.13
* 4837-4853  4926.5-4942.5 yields 1.07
